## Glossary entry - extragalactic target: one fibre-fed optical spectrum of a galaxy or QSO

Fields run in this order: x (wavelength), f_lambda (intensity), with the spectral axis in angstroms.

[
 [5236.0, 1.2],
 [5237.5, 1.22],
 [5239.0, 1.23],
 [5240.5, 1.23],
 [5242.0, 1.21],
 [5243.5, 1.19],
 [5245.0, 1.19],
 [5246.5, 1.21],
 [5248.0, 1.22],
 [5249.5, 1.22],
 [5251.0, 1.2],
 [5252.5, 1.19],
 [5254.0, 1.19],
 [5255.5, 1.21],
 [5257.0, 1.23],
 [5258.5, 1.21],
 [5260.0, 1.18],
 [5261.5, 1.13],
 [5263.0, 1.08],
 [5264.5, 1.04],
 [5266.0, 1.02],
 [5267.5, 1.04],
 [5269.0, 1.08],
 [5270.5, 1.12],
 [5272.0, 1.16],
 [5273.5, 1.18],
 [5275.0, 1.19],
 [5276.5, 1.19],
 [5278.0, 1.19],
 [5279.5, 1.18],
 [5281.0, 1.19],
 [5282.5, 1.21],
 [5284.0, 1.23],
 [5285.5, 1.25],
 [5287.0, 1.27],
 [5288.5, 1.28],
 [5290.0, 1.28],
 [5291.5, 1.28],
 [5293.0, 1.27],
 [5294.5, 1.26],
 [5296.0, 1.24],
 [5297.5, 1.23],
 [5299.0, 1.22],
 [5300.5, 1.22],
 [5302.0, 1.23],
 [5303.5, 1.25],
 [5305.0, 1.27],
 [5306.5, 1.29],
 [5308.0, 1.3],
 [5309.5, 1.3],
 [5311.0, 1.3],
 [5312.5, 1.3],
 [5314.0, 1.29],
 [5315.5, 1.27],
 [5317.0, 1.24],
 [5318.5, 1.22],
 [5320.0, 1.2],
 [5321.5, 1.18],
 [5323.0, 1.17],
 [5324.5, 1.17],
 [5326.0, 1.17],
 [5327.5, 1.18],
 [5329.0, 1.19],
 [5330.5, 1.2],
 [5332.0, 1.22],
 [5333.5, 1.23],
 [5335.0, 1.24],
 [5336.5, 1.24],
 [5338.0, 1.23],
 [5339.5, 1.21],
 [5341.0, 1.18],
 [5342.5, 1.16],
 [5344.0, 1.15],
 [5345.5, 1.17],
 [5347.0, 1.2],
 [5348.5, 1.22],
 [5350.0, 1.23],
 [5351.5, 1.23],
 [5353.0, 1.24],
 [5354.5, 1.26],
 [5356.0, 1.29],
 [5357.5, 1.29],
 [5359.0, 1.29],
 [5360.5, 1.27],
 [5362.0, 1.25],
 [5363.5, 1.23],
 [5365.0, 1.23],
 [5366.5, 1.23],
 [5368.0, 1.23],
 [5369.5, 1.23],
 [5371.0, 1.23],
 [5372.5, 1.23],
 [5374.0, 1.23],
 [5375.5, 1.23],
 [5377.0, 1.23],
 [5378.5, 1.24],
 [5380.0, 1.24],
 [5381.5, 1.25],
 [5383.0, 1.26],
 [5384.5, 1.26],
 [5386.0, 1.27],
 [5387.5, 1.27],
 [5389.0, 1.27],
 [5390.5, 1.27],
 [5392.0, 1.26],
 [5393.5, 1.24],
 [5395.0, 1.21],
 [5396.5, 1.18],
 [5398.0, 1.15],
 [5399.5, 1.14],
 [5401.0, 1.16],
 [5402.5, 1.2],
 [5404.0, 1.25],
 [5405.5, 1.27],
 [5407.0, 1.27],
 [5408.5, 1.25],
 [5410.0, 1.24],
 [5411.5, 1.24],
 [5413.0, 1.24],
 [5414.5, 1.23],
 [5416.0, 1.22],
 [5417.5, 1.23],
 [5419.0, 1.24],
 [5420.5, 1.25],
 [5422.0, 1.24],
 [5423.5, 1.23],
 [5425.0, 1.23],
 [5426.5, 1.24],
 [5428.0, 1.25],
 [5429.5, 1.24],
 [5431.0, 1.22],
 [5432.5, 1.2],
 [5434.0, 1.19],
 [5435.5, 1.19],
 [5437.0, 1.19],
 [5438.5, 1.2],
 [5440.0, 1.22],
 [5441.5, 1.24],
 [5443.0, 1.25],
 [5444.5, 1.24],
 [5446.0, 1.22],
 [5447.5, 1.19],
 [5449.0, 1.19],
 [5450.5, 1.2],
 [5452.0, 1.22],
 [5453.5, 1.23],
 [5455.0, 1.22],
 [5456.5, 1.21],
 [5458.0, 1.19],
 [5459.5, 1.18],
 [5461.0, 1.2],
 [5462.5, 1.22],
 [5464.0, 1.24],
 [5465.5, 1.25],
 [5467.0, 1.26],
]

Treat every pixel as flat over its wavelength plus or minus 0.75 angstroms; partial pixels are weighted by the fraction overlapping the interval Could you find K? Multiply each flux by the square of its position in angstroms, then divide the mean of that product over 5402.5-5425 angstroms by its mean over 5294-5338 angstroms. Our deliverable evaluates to 1.04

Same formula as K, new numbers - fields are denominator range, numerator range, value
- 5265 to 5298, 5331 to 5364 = 1.05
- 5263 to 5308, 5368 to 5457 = 1.07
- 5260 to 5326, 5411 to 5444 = 1.07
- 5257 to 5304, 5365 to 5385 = 1.08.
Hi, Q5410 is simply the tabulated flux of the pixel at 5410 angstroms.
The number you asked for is 1.24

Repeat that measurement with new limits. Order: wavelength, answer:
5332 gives 1.22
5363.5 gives 1.23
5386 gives 1.27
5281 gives 1.19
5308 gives 1.3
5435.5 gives 1.19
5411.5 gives 1.24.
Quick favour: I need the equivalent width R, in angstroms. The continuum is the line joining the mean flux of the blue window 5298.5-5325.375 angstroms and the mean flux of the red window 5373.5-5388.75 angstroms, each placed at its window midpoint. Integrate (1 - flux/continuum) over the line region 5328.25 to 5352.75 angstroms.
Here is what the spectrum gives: 0.8 angstroms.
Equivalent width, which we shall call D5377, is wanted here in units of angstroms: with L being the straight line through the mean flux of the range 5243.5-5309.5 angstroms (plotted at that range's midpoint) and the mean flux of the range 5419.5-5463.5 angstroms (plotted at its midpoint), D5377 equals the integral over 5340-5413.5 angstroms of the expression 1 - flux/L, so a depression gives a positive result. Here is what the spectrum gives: -1.3 angstroms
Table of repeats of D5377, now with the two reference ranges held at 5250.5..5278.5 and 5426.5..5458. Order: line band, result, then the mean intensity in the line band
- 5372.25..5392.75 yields -1.0 angstroms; 1.25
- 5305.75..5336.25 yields -1.7 angstroms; 1.23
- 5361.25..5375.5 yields -0.5 angstroms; 1.23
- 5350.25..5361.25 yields -0.8 angstroms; 1.27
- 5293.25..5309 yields -1.2 angstroms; 1.25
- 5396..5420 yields -0.4 angstroms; 1.22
